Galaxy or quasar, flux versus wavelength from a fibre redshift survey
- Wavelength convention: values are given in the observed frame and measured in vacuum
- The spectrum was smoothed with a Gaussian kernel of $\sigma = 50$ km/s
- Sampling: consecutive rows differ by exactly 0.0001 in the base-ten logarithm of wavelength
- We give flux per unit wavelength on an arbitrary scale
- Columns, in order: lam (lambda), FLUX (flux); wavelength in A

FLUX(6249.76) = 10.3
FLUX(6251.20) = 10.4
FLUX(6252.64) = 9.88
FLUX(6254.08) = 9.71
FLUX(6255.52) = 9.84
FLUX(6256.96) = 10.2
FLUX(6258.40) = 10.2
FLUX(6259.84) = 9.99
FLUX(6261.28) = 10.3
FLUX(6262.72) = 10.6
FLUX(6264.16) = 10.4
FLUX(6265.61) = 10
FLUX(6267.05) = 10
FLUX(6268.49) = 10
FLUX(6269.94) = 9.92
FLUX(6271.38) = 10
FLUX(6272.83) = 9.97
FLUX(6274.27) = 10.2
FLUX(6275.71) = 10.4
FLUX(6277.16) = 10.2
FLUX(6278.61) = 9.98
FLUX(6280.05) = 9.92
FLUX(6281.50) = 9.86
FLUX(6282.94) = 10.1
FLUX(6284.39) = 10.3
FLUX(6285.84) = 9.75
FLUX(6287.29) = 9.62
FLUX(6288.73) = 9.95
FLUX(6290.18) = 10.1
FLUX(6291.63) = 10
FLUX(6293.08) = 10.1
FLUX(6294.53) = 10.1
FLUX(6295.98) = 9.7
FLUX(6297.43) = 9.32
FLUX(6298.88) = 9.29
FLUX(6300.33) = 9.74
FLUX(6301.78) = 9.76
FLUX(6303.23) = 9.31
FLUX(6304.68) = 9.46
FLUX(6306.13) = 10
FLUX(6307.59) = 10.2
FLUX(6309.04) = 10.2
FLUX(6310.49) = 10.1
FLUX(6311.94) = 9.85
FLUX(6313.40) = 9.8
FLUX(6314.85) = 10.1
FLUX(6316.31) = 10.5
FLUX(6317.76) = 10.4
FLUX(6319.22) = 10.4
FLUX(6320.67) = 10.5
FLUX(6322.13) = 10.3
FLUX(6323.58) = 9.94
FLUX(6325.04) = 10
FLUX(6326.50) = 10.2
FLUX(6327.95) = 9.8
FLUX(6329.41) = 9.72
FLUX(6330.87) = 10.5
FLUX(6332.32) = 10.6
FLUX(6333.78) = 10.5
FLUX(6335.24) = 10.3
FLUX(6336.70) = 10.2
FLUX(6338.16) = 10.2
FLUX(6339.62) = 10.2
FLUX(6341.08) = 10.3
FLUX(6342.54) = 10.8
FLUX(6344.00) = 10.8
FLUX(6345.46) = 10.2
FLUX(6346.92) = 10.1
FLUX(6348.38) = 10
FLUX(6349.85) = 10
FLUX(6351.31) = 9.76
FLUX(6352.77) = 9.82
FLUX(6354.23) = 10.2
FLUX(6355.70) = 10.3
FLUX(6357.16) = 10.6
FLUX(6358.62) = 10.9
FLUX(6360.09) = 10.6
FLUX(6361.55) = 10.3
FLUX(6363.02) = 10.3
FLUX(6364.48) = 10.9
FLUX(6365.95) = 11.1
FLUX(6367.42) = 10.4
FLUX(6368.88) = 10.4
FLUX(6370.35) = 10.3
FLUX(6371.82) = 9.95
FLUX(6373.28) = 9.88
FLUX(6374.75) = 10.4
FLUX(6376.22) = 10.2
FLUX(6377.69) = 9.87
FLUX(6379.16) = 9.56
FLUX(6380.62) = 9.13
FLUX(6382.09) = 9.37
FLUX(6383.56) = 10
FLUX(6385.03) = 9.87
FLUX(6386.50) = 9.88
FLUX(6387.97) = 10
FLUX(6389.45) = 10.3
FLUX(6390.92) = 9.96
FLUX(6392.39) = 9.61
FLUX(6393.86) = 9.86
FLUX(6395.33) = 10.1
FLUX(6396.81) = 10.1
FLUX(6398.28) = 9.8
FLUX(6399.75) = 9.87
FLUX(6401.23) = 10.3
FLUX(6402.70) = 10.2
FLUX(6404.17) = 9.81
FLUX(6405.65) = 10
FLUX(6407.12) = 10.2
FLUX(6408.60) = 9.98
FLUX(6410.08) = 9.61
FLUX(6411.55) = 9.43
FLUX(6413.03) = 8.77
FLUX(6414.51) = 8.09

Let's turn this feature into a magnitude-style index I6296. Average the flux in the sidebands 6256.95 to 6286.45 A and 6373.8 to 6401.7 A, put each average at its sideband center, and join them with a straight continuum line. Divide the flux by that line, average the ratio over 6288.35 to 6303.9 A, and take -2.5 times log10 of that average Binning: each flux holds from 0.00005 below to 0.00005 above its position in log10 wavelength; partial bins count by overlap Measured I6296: 0.03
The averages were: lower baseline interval 10.1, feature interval 9.76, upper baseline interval 9.9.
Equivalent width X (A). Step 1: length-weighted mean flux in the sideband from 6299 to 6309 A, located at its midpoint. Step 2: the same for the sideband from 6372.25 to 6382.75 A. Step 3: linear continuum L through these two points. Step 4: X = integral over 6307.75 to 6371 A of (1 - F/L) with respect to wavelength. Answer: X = -3.4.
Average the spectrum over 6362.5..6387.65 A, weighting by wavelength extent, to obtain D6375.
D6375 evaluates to 10.1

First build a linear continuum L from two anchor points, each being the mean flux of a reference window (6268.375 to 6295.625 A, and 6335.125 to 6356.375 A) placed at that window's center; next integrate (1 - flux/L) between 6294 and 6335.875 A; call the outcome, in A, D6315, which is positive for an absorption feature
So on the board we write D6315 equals 0.4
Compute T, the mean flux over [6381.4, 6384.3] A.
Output 9.69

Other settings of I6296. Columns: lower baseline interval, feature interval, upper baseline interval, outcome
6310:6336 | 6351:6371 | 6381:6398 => -0.044 mag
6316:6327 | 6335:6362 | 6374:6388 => -0.024 mag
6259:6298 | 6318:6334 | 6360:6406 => -0.019 mag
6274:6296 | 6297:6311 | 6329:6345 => 0.045 mag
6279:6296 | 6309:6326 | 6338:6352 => -0.007 mag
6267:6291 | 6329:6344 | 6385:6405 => -0.040 mag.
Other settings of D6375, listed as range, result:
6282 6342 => 10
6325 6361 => 10.3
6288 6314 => 9.83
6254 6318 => 9.99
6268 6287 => 10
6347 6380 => 10.3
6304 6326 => 10.1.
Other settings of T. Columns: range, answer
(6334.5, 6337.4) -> 10.2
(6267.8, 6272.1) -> 9.97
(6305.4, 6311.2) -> 10.1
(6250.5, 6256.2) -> 9.96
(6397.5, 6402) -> 10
